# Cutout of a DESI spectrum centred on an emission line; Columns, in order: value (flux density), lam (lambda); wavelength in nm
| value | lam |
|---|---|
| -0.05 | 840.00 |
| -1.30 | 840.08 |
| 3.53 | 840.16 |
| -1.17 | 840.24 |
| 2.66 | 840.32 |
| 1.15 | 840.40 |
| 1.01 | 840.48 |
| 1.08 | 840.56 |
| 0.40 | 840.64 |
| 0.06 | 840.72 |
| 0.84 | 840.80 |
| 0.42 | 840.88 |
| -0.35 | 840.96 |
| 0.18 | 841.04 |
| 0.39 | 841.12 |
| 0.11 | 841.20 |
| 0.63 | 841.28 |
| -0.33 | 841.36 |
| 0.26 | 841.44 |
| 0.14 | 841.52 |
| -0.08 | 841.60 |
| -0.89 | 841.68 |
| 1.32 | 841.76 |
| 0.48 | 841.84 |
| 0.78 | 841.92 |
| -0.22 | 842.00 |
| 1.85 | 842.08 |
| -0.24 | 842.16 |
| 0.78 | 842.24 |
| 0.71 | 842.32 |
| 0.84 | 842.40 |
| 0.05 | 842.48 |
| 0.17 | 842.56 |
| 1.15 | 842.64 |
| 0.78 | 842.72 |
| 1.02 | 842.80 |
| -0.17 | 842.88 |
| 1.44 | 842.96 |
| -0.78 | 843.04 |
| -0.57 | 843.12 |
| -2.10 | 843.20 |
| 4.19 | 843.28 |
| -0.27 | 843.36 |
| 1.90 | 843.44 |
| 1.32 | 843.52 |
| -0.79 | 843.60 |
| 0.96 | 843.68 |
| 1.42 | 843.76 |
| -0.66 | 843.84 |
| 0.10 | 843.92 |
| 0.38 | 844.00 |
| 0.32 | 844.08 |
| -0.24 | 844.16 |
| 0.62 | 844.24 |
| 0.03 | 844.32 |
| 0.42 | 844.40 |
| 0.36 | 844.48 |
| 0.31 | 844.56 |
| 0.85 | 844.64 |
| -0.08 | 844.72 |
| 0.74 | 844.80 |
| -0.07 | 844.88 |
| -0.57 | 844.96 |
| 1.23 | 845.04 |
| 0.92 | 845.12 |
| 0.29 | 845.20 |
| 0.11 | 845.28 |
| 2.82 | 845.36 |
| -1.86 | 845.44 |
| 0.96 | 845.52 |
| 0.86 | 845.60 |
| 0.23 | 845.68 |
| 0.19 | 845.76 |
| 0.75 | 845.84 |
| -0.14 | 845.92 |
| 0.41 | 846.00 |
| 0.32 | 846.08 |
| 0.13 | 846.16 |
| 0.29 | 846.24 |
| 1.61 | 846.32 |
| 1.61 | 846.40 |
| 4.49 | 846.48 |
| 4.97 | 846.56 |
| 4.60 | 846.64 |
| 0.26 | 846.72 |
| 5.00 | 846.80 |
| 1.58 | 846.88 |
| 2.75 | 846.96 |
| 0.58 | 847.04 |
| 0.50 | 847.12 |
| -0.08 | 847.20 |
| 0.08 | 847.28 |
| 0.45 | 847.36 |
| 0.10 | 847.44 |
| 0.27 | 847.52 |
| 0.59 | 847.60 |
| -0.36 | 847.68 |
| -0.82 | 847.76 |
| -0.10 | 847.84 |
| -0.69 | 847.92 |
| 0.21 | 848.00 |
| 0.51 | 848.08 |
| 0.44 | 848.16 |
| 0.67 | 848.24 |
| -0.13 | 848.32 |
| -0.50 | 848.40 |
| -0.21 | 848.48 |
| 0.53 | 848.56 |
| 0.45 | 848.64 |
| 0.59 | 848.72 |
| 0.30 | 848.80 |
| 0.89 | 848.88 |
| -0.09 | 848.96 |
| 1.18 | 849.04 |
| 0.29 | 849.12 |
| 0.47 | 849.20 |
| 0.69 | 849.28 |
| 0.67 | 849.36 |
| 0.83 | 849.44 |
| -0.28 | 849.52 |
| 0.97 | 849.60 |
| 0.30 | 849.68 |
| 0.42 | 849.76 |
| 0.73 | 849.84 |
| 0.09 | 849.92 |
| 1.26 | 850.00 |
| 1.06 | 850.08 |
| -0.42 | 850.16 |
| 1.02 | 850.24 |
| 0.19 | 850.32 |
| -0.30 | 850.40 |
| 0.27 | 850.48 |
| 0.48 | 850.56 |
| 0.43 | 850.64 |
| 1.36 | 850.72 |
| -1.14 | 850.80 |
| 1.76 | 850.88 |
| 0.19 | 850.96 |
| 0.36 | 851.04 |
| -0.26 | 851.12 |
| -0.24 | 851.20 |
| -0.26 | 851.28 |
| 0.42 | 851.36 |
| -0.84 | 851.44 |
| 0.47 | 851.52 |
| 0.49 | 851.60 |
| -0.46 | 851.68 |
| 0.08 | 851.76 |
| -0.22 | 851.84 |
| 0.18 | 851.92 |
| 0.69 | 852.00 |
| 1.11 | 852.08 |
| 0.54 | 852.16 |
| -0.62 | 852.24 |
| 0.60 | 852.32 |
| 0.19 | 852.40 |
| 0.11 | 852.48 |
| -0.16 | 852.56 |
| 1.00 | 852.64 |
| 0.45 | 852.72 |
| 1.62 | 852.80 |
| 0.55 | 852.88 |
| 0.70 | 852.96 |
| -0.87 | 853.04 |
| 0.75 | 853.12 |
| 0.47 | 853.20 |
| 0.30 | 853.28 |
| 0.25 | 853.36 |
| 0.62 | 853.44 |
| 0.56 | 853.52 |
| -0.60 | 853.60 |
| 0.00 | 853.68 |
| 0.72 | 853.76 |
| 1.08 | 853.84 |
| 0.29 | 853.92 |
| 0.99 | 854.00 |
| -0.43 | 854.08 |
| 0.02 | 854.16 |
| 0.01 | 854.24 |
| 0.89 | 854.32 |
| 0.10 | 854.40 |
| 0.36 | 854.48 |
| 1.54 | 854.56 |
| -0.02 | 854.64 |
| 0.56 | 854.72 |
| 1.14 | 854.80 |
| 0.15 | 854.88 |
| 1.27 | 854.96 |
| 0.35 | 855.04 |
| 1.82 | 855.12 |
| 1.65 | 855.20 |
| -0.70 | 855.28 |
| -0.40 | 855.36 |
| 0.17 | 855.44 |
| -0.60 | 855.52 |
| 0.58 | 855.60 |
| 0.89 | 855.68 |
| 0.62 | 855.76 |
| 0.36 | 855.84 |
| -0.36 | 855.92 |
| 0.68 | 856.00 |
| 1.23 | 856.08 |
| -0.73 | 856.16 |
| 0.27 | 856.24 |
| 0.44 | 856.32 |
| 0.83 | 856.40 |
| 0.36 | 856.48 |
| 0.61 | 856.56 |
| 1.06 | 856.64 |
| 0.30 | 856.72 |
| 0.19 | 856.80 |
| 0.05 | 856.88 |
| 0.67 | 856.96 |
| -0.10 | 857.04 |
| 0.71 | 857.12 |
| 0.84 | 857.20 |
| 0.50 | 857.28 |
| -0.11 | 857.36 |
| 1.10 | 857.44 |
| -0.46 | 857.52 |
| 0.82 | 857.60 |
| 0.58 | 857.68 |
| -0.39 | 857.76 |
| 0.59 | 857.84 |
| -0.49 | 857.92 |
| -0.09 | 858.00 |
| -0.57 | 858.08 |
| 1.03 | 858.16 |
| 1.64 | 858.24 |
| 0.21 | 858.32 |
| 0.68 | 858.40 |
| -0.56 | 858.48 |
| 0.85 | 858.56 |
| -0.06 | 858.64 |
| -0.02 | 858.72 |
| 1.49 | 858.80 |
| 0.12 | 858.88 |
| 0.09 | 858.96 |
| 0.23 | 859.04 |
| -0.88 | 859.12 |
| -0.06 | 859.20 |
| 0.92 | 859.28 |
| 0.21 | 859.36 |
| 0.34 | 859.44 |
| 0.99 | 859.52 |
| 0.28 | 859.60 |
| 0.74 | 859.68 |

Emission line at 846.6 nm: Hbeta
